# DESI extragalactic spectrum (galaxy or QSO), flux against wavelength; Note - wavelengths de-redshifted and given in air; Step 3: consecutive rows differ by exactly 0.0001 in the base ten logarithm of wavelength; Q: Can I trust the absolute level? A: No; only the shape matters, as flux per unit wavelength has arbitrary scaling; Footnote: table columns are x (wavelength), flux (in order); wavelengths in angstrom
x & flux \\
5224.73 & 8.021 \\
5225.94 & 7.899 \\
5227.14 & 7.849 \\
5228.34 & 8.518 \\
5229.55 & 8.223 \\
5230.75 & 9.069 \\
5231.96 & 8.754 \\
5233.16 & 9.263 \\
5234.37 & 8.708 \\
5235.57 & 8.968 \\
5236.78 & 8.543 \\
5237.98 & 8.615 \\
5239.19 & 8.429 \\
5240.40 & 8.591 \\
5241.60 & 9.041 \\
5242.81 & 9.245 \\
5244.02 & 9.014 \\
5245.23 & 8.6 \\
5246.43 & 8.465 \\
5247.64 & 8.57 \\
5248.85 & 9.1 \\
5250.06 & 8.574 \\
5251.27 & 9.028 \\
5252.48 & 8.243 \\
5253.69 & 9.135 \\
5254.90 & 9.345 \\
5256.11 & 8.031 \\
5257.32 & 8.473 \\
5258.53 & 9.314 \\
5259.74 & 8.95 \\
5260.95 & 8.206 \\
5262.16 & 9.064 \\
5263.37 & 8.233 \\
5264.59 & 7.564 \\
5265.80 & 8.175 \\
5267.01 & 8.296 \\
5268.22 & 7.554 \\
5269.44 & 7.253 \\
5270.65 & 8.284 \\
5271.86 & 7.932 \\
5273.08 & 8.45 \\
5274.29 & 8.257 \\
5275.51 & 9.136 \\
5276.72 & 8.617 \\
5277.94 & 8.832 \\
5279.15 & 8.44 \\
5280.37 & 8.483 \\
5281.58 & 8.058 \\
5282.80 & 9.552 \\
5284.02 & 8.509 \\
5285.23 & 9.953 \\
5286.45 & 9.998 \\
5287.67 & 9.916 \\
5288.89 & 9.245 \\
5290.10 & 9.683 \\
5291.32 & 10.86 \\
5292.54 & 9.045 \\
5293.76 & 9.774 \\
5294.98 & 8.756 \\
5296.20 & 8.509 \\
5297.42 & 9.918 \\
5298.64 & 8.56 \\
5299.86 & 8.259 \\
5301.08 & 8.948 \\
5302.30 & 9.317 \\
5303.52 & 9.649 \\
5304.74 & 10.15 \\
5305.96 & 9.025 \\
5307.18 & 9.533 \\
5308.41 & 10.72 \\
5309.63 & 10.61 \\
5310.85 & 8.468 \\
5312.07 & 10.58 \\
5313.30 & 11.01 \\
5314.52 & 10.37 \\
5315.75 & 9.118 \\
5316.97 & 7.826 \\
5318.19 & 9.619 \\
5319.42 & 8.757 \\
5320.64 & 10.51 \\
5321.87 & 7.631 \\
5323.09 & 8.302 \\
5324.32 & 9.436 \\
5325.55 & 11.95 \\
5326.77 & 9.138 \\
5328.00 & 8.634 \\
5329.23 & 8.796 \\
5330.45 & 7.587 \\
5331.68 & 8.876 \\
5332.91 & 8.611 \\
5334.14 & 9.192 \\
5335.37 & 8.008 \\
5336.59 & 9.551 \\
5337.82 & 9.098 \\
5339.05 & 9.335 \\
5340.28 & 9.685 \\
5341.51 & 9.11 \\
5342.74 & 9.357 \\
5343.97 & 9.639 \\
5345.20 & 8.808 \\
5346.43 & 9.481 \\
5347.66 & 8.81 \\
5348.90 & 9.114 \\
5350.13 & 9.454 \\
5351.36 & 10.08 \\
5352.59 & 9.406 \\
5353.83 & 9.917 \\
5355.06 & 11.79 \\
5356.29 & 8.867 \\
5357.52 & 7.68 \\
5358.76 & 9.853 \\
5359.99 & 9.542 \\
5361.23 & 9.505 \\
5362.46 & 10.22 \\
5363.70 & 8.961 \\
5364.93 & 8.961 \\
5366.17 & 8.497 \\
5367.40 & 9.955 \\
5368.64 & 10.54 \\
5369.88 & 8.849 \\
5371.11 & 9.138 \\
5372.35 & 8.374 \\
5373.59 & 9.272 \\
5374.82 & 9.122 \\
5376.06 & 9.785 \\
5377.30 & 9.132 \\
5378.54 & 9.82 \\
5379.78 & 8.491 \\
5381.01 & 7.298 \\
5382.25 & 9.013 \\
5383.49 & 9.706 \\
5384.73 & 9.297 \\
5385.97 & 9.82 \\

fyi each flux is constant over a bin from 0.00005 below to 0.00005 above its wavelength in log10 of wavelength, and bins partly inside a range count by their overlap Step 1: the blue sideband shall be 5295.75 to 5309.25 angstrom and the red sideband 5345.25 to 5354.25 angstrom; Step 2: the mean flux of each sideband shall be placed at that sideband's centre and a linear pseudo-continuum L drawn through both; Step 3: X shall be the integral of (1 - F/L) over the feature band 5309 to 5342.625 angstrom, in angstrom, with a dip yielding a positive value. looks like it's 0.5 angstrom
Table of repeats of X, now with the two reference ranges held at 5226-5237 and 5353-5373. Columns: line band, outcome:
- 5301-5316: -1.3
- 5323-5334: 0.2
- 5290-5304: -0.4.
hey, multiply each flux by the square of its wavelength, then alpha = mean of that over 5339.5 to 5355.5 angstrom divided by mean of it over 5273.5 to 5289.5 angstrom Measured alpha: 1.09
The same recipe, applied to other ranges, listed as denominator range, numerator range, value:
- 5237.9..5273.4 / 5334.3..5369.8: 1.14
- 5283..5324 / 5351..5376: 1.02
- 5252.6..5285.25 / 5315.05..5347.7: 1.09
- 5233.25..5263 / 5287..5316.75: 1.11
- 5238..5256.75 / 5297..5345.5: 1.09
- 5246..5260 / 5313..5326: 1.10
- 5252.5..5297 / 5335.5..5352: 1.09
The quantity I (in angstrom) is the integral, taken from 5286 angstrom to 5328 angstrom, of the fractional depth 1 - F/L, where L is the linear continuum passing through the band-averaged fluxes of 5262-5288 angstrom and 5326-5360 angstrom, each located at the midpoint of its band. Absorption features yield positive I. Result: -3.0 angstrom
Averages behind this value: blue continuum 8.55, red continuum 9.2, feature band 9.49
